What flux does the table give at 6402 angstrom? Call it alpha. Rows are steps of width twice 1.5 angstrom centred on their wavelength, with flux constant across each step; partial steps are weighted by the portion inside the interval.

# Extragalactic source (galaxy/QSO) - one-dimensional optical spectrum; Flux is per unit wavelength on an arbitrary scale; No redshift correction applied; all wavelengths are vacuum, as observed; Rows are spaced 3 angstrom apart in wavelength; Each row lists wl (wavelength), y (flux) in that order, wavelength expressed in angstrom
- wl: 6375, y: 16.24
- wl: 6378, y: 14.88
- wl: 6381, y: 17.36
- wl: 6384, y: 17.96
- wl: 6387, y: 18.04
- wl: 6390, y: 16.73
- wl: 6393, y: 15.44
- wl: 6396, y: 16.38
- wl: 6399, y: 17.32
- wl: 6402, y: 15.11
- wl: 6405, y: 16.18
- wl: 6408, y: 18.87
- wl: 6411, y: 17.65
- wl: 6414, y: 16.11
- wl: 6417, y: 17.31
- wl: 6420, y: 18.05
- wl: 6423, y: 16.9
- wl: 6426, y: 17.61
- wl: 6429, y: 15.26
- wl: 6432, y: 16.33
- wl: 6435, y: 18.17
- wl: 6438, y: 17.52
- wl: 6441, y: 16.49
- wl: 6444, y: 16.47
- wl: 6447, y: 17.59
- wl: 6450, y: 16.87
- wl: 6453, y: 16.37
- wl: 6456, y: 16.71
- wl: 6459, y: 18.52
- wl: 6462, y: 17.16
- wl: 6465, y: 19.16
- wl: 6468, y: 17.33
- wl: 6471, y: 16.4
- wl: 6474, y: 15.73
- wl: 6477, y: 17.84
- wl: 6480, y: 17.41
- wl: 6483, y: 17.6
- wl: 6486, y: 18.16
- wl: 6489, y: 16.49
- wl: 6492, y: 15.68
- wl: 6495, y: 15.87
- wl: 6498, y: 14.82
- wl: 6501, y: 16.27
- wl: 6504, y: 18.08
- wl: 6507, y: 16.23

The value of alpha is 15.11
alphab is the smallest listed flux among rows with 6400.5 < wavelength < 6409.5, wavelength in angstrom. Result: 15.11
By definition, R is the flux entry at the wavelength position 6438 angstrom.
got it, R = 17.52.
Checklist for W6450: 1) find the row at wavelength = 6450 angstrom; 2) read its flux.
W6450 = 16.87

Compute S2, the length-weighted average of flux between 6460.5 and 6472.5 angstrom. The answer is 17.5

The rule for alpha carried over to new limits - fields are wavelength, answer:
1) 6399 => 17.32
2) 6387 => 18.04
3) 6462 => 17.16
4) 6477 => 17.84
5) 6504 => 18.08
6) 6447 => 17.59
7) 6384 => 17.96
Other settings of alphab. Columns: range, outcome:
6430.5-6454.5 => 16.33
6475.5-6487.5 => 17.41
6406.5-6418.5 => 16.11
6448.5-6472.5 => 16.37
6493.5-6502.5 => 14.82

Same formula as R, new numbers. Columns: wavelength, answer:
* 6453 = 16.37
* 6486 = 18.16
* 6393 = 15.44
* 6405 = 16.18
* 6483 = 17.6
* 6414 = 16.11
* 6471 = 16.4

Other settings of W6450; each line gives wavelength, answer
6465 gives 19.16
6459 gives 18.52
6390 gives 16.73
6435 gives 18.17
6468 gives 17.33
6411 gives 17.65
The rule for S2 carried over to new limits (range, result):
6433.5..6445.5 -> 17.2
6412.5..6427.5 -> 17.2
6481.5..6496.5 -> 16.8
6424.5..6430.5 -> 16.4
